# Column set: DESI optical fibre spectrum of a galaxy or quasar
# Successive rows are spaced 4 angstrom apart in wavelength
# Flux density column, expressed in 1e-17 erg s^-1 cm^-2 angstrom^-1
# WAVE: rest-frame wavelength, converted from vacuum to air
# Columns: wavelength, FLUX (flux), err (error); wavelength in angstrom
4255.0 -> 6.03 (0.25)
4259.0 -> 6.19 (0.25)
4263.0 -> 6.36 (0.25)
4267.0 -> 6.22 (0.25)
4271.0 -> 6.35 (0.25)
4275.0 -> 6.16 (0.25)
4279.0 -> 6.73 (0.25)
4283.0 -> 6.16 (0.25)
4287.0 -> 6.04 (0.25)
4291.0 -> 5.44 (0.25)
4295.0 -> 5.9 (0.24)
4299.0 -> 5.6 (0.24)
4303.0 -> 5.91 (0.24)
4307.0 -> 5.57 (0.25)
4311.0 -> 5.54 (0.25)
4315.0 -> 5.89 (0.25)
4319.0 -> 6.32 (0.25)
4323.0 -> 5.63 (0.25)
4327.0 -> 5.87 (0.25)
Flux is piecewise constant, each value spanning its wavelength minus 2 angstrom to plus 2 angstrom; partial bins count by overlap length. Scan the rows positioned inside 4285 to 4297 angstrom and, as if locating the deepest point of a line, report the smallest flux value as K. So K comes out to 5.44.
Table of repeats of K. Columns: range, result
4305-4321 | 5.54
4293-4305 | 5.6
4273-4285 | 6.16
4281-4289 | 6.04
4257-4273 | 6.19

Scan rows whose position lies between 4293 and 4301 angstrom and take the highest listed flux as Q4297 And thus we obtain 5.9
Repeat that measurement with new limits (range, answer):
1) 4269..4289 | 6.73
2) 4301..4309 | 5.91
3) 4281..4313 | 6.16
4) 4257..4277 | 6.36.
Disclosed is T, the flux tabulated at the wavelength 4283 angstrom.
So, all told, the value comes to 6.16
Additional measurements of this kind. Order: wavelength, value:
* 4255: 6.03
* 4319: 6.32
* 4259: 6.19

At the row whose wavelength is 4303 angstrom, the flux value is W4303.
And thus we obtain 5.91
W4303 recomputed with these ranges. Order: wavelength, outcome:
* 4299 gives 5.6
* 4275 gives 6.16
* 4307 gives 5.57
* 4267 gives 6.22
